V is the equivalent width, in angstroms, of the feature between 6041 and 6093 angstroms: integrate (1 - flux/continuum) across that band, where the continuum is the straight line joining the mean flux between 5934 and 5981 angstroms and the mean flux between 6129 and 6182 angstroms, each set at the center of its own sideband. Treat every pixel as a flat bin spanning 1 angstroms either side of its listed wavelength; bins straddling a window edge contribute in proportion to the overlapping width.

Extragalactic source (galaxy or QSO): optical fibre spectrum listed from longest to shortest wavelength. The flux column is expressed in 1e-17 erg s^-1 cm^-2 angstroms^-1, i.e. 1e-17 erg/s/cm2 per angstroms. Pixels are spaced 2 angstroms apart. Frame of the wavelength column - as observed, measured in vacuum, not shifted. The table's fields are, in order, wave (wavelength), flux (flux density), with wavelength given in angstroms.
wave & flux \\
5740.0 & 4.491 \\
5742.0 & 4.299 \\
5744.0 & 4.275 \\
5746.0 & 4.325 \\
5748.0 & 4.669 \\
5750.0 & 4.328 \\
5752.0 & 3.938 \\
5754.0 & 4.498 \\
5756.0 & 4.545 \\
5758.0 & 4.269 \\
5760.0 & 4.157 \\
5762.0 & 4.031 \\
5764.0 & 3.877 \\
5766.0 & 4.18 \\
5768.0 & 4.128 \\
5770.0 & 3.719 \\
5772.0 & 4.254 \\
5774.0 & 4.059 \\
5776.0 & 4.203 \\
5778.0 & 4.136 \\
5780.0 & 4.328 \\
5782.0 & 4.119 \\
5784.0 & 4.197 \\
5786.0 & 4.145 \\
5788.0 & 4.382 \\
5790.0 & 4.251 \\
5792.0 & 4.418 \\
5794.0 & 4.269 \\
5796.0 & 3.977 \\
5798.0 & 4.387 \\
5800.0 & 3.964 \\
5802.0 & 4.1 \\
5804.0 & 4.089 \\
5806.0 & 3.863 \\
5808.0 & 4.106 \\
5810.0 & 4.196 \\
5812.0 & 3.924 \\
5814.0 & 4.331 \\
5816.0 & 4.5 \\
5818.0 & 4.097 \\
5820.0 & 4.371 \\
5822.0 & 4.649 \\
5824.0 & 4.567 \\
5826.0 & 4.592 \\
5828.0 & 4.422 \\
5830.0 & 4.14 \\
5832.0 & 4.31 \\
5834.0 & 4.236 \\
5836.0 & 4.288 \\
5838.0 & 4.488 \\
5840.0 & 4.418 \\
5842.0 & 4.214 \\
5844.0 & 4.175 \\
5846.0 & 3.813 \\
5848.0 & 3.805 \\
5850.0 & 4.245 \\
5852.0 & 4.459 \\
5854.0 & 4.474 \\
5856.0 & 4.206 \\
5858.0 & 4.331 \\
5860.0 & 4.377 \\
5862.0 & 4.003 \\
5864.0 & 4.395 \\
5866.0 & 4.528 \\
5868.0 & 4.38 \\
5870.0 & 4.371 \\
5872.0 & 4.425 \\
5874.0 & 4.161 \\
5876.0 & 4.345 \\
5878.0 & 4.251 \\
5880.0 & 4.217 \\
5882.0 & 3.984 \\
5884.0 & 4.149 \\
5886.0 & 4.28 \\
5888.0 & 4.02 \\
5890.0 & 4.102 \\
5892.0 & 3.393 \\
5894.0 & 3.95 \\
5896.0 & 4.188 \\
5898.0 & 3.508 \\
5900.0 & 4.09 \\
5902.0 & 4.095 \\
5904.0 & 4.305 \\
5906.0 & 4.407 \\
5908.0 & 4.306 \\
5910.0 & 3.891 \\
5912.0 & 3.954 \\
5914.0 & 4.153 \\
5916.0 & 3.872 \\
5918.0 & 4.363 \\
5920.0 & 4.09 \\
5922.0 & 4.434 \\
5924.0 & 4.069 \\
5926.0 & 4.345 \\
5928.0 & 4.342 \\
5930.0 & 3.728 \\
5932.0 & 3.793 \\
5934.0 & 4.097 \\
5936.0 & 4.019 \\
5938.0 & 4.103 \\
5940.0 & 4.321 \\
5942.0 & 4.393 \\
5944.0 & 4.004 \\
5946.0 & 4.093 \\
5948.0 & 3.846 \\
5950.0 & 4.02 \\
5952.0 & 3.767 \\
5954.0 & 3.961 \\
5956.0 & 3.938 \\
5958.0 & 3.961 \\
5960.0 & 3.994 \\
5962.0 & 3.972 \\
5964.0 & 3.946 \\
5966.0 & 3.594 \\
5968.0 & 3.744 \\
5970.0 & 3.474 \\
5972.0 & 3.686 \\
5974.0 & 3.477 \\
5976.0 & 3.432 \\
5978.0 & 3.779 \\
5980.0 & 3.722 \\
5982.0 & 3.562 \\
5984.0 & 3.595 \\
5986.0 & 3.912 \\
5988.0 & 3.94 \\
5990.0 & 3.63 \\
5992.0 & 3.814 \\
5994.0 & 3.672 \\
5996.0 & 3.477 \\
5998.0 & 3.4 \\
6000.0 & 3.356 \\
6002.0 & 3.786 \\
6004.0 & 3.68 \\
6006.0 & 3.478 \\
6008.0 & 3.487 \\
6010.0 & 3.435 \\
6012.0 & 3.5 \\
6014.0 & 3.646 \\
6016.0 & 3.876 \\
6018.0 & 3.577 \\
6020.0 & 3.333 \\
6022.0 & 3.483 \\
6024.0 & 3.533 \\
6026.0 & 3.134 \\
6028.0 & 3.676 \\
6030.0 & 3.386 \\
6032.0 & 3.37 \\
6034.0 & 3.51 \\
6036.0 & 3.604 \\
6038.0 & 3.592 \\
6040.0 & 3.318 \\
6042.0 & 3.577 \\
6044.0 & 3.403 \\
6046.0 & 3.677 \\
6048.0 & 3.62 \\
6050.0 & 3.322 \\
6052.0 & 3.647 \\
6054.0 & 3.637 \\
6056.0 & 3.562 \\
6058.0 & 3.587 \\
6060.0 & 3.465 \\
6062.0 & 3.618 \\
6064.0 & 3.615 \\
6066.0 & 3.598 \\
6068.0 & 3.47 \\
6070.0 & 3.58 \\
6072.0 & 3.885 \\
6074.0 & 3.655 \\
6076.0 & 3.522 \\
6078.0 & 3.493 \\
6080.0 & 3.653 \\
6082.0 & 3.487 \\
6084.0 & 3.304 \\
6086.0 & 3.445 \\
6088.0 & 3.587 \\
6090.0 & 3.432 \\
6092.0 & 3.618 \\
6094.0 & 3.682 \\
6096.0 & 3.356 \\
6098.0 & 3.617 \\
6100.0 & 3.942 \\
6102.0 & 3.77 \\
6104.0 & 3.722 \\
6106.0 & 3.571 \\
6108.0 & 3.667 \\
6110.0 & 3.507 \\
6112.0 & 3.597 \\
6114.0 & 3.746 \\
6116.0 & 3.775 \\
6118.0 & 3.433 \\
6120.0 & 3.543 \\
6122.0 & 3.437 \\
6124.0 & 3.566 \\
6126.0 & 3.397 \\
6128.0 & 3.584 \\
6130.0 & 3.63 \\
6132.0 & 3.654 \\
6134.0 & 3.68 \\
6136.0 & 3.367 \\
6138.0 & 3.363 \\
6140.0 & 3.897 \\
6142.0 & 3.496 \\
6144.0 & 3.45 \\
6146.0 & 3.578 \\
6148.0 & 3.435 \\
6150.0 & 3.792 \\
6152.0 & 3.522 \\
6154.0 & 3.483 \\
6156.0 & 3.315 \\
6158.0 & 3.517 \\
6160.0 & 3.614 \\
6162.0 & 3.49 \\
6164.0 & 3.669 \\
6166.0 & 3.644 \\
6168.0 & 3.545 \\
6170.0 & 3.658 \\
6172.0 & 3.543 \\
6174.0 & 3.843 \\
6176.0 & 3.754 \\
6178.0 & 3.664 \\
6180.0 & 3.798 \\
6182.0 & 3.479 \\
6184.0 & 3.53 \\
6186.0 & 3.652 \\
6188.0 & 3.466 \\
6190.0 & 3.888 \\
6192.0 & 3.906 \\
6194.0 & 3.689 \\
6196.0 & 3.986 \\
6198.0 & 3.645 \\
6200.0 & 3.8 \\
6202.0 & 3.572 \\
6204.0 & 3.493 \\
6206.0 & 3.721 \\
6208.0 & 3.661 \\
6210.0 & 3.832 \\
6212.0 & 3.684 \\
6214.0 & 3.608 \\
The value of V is 2.3 angstroms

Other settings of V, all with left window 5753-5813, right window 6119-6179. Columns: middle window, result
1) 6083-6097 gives 0.7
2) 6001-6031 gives 2.0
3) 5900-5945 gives -2.3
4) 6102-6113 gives 0.0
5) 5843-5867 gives -1.1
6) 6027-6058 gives 1.8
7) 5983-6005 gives 0.9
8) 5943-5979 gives 0.5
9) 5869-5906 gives -1.1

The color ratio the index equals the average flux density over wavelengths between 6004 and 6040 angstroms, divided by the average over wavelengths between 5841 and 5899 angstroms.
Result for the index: 0.84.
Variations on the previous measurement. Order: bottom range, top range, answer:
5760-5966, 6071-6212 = 0.87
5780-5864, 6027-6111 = 0.84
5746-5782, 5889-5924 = 0.97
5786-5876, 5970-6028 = 0.84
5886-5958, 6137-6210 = 0.89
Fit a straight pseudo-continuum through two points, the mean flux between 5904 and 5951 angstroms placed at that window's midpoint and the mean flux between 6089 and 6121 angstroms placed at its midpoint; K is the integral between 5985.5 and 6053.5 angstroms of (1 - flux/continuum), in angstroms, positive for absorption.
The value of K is 5.5 angstroms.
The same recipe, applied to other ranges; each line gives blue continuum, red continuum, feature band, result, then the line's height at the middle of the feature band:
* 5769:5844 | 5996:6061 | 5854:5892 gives -2.02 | 4.02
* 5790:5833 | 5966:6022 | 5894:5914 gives -0.79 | 3.92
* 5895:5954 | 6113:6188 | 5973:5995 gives 1.49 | 3.95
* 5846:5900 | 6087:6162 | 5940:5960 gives -0.14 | 3.99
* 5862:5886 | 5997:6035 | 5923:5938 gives -0.33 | 3.97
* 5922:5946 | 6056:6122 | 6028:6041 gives 1.02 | 3.78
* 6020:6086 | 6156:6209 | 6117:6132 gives 0.32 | 3.6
